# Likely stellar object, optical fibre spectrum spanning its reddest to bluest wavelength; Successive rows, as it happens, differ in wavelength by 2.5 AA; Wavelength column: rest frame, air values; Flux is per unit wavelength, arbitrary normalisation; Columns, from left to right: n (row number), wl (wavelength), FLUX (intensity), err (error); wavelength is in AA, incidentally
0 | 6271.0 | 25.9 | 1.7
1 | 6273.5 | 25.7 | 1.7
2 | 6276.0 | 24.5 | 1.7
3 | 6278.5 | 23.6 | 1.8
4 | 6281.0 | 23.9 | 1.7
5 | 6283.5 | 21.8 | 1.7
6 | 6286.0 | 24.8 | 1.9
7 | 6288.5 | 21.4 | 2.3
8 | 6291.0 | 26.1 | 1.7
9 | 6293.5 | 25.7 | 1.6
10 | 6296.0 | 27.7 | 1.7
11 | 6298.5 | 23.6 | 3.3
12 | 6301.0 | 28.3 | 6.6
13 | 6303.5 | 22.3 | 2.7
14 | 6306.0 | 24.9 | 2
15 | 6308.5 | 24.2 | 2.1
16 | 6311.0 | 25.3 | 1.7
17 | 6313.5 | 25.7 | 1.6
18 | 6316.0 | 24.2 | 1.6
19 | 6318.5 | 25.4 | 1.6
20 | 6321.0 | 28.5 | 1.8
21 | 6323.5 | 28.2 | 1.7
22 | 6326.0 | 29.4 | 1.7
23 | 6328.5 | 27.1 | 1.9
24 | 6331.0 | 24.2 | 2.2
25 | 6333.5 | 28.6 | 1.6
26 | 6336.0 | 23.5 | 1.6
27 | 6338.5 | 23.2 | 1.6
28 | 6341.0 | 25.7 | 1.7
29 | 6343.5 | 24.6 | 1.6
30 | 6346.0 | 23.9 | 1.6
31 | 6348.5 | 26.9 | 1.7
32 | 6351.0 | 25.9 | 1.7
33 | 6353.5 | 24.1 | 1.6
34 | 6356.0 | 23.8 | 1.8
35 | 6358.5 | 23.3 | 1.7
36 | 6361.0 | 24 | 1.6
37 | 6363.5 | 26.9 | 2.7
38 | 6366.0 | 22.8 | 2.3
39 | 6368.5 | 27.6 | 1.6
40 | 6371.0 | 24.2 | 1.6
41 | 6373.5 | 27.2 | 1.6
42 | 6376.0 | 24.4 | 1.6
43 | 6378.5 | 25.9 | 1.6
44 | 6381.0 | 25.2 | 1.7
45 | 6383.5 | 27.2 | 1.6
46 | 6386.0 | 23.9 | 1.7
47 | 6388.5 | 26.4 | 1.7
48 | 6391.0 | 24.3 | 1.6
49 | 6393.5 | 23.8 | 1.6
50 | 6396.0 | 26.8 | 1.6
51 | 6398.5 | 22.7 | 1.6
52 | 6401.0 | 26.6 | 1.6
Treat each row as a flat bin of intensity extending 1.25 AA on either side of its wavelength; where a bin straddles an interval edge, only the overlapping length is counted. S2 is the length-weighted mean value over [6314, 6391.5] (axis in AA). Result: 25.5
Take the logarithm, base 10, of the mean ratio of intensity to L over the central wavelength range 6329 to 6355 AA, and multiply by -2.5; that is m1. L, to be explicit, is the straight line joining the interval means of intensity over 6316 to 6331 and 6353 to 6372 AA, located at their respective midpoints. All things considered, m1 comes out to 0.04 mag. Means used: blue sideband 27.1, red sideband 24.6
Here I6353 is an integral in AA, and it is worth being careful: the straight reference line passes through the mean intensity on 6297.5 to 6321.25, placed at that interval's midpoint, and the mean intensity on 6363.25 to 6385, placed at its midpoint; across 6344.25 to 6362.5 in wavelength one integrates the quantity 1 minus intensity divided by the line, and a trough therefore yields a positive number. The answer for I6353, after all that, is 0.6 AA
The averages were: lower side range 25.1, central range 24.6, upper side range 25.6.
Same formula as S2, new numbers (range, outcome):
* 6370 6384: 25.6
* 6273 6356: 25.2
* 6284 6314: 24.9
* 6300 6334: 26.1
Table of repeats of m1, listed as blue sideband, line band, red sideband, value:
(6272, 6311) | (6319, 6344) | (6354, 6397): -0.063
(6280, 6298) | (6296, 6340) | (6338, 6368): -0.051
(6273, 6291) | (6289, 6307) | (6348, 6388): -0.058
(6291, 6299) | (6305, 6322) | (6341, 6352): 0.013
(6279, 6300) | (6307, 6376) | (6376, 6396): -0.026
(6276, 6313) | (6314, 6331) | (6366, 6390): -0.081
